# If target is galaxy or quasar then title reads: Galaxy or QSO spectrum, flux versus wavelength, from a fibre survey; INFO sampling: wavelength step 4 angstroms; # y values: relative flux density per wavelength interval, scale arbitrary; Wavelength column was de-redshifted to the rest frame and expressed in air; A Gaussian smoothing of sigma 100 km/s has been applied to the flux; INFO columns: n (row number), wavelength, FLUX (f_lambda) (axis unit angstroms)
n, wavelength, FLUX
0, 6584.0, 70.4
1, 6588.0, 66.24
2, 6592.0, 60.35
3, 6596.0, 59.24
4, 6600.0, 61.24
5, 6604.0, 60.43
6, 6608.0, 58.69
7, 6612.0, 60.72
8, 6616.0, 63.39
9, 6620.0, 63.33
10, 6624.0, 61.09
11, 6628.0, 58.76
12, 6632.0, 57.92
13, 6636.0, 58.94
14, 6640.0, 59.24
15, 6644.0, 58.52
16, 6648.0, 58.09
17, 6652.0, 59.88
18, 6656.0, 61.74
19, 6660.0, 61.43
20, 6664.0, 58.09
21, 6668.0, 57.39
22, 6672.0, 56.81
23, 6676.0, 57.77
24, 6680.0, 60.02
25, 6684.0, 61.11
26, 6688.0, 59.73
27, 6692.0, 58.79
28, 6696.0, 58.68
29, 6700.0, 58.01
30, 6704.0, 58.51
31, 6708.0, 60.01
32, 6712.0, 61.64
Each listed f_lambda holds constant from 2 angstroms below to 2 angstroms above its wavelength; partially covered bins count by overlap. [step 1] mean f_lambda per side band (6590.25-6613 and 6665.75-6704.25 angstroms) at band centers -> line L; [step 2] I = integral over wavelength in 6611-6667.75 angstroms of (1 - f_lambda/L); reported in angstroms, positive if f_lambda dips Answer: -0.5 angstroms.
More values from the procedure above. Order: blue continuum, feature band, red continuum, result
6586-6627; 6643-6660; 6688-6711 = 0.1 angstroms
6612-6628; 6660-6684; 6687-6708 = 0.5 angstroms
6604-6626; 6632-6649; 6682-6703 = 0.6 angstroms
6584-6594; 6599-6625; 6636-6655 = 0.5 angstroms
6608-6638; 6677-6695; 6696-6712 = -0.1 angstroms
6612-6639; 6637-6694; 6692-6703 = 0.2 angstroms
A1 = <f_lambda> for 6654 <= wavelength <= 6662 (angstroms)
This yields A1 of 61.6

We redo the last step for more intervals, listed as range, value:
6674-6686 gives 59.6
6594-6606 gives 60.3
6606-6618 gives 60.9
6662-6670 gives 57.7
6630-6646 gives 58.7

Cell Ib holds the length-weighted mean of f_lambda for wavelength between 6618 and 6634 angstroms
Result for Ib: 60.3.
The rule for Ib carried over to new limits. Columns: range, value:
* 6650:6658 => 60.8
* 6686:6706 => 58.7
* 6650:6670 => 59.7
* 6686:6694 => 59.3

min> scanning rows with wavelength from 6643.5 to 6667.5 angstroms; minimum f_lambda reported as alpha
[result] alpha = 58.09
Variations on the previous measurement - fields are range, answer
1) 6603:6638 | 57.92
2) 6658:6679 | 56.81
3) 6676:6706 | 57.77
